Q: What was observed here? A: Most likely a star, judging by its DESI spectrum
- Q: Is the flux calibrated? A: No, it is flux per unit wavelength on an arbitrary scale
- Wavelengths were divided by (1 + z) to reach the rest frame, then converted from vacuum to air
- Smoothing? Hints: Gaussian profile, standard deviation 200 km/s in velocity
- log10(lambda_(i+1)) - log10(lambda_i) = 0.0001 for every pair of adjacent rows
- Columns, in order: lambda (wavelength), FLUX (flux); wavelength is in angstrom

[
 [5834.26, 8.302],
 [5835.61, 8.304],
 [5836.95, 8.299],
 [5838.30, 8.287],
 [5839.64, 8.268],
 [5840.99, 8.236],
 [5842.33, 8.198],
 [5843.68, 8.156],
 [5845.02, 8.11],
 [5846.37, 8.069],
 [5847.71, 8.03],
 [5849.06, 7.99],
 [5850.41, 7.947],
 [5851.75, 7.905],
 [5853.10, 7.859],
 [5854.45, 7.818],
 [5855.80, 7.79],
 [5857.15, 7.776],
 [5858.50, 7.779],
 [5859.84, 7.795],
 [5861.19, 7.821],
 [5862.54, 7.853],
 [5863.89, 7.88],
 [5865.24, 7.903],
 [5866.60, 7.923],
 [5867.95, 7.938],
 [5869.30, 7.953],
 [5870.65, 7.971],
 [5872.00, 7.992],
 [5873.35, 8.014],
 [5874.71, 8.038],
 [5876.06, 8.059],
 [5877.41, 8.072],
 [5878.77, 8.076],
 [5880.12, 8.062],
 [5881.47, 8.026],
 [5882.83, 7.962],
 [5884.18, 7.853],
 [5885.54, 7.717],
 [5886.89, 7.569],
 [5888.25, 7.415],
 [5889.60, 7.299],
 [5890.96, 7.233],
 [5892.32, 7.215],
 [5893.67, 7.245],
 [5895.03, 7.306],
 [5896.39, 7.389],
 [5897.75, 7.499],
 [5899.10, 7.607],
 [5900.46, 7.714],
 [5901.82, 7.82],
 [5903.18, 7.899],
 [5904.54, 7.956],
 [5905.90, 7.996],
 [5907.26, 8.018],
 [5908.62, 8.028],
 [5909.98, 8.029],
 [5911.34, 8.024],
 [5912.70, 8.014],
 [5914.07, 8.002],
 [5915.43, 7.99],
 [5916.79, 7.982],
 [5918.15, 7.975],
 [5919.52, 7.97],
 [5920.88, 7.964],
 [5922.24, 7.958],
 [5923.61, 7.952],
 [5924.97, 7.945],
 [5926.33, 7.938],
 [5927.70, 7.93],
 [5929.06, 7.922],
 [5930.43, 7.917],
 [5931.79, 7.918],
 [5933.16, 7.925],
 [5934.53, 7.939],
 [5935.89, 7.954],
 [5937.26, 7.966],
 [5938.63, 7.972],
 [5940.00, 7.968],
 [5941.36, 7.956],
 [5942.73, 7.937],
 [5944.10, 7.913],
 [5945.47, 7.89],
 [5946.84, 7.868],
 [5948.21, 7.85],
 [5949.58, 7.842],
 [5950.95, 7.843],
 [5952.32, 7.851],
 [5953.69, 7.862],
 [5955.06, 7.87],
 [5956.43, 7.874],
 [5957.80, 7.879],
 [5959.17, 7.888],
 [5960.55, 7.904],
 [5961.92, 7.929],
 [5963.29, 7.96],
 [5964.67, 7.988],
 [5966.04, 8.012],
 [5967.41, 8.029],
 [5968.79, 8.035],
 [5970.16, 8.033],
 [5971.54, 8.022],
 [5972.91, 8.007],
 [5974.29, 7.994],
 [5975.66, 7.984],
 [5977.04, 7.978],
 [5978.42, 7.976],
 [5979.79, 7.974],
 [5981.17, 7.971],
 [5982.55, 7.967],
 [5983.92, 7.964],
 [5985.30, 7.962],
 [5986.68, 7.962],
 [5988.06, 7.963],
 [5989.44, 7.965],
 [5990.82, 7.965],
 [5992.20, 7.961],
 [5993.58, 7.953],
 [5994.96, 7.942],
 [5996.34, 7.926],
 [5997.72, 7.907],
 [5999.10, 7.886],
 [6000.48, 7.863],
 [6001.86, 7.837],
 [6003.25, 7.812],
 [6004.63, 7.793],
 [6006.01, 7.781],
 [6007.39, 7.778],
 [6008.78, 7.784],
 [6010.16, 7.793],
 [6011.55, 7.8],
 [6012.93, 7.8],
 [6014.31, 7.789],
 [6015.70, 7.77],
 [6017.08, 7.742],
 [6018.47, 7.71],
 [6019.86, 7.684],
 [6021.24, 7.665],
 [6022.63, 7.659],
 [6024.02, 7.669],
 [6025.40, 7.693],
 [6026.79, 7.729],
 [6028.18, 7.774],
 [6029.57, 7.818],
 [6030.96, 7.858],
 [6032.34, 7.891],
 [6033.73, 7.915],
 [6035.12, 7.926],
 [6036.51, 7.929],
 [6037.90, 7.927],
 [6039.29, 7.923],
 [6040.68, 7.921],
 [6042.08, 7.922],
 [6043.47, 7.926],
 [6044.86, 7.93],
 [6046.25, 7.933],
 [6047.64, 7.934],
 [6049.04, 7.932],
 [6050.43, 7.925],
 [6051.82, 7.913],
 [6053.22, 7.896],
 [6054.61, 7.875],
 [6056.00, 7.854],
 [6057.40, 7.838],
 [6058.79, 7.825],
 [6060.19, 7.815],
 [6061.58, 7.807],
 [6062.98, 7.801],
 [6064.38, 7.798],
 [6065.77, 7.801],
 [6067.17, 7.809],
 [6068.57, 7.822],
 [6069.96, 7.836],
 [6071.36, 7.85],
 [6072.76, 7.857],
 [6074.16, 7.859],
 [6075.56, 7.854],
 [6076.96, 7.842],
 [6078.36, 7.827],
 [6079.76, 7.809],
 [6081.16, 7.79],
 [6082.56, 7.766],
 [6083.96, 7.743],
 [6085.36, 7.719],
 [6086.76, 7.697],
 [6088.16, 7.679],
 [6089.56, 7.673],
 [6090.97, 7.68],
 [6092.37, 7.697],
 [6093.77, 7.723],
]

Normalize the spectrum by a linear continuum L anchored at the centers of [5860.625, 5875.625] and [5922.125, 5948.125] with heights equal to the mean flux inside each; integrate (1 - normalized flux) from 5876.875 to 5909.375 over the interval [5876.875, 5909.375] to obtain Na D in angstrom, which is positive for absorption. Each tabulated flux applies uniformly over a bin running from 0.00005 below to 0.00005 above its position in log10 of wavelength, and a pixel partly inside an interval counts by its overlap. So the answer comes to 0.9 angstrom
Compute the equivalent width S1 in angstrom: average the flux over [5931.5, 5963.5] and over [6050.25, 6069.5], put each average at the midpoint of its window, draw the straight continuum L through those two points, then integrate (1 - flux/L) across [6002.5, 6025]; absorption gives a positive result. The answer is 0.3 angstrom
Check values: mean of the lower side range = 7.91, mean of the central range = 7.75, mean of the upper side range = 7.84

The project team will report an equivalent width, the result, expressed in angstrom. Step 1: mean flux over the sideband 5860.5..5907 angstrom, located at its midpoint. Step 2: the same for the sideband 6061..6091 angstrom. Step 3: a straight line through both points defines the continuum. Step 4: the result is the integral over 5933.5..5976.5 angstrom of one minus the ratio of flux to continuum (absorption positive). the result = -0.9 angstrom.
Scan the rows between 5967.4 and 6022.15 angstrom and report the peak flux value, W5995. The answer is 8.035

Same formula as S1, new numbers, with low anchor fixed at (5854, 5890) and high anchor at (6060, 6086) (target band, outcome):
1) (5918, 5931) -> -0.2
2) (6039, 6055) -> -0.2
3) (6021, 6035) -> 0.1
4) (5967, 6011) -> -0.5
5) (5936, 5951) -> -0.1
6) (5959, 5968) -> -0.1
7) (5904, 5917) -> -0.2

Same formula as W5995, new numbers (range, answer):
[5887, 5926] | 8.029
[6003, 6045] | 7.93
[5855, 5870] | 7.953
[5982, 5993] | 7.967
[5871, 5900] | 8.076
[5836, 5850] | 8.299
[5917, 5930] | 7.975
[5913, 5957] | 8.002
